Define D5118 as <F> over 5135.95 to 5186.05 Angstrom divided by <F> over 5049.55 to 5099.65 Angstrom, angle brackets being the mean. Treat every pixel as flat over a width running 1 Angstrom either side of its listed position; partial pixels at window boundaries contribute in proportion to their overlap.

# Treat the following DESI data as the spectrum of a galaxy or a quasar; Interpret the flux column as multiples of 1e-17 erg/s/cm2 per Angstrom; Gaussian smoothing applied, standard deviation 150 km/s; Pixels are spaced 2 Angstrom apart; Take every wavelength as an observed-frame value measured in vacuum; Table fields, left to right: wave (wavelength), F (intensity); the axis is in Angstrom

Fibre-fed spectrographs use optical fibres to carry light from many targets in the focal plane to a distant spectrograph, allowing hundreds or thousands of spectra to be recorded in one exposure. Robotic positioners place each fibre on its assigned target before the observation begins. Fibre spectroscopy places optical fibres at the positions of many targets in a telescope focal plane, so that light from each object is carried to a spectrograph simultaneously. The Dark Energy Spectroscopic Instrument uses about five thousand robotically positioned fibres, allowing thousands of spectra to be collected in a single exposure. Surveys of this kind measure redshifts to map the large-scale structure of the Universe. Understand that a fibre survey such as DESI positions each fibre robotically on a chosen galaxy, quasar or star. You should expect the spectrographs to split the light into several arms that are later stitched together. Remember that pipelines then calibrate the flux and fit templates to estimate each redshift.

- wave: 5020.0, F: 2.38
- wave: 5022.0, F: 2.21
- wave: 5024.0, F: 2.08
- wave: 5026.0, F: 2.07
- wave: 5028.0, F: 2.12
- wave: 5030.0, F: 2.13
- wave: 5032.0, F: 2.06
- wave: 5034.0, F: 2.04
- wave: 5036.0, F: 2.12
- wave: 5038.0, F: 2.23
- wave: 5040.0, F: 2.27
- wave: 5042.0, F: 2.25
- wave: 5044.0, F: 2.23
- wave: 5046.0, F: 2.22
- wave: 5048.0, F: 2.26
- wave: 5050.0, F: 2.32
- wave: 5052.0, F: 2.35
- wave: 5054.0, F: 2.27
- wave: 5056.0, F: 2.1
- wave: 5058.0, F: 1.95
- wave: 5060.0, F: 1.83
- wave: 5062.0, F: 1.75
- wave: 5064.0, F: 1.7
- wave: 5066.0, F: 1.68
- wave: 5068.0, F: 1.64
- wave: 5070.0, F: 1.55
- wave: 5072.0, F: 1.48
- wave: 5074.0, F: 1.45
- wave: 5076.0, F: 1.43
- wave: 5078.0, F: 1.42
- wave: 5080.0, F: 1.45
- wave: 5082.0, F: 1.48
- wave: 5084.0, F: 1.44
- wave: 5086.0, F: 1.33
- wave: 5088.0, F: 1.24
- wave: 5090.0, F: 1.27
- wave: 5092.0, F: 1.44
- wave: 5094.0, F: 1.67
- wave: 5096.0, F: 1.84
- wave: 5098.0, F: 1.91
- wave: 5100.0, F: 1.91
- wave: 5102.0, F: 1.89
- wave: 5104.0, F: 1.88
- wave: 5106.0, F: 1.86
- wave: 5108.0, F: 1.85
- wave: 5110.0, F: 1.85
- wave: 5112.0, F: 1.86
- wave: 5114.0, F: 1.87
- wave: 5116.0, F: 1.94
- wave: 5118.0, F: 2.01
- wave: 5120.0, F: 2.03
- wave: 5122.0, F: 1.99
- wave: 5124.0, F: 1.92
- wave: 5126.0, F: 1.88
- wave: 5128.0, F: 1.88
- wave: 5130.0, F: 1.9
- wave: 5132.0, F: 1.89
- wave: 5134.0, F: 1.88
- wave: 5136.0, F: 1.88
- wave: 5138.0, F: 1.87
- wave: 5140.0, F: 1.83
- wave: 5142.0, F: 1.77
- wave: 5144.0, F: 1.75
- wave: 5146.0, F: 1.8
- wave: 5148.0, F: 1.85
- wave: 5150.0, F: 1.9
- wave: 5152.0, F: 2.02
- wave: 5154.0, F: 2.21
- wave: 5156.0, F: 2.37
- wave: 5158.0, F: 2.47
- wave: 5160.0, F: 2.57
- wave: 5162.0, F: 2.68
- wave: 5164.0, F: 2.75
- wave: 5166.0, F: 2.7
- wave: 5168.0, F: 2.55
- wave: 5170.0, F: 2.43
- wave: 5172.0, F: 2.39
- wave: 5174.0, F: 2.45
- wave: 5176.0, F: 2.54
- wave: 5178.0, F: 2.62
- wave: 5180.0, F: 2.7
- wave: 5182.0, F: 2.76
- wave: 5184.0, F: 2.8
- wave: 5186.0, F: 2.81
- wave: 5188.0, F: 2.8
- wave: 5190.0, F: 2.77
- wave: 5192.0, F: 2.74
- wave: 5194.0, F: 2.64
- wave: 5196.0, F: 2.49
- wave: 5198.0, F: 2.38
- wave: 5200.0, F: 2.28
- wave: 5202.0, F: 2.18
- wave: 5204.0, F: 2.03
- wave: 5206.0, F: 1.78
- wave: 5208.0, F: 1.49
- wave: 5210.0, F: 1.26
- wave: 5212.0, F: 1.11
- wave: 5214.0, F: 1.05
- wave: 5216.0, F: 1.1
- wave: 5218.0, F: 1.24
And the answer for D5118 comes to 1.39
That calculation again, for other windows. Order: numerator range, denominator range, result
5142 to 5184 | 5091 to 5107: 1.32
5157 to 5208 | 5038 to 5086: 1.36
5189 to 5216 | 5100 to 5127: 1.04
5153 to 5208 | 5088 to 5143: 1.36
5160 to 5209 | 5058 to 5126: 1.47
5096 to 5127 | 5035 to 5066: 0.90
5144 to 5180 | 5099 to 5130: 1.24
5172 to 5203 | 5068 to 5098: 1.75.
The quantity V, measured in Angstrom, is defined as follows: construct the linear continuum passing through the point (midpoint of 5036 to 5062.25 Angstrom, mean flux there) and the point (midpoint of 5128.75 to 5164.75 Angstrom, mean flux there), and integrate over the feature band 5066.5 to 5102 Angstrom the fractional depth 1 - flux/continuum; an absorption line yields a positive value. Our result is 9.87 Angstrom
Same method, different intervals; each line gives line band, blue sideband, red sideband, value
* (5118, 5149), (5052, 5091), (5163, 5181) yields 4.53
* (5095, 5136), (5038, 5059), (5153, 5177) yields 8.34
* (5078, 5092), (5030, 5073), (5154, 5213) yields 4.87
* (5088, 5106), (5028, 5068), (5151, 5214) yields 3.93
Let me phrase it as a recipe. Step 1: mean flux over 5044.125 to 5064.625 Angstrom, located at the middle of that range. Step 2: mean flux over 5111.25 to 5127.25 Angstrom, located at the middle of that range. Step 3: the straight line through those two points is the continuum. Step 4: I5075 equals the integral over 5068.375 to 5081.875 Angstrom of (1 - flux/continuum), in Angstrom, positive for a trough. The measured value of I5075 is 3.8 Angstrom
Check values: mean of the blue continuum 2.09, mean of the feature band 1.47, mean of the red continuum 1.94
